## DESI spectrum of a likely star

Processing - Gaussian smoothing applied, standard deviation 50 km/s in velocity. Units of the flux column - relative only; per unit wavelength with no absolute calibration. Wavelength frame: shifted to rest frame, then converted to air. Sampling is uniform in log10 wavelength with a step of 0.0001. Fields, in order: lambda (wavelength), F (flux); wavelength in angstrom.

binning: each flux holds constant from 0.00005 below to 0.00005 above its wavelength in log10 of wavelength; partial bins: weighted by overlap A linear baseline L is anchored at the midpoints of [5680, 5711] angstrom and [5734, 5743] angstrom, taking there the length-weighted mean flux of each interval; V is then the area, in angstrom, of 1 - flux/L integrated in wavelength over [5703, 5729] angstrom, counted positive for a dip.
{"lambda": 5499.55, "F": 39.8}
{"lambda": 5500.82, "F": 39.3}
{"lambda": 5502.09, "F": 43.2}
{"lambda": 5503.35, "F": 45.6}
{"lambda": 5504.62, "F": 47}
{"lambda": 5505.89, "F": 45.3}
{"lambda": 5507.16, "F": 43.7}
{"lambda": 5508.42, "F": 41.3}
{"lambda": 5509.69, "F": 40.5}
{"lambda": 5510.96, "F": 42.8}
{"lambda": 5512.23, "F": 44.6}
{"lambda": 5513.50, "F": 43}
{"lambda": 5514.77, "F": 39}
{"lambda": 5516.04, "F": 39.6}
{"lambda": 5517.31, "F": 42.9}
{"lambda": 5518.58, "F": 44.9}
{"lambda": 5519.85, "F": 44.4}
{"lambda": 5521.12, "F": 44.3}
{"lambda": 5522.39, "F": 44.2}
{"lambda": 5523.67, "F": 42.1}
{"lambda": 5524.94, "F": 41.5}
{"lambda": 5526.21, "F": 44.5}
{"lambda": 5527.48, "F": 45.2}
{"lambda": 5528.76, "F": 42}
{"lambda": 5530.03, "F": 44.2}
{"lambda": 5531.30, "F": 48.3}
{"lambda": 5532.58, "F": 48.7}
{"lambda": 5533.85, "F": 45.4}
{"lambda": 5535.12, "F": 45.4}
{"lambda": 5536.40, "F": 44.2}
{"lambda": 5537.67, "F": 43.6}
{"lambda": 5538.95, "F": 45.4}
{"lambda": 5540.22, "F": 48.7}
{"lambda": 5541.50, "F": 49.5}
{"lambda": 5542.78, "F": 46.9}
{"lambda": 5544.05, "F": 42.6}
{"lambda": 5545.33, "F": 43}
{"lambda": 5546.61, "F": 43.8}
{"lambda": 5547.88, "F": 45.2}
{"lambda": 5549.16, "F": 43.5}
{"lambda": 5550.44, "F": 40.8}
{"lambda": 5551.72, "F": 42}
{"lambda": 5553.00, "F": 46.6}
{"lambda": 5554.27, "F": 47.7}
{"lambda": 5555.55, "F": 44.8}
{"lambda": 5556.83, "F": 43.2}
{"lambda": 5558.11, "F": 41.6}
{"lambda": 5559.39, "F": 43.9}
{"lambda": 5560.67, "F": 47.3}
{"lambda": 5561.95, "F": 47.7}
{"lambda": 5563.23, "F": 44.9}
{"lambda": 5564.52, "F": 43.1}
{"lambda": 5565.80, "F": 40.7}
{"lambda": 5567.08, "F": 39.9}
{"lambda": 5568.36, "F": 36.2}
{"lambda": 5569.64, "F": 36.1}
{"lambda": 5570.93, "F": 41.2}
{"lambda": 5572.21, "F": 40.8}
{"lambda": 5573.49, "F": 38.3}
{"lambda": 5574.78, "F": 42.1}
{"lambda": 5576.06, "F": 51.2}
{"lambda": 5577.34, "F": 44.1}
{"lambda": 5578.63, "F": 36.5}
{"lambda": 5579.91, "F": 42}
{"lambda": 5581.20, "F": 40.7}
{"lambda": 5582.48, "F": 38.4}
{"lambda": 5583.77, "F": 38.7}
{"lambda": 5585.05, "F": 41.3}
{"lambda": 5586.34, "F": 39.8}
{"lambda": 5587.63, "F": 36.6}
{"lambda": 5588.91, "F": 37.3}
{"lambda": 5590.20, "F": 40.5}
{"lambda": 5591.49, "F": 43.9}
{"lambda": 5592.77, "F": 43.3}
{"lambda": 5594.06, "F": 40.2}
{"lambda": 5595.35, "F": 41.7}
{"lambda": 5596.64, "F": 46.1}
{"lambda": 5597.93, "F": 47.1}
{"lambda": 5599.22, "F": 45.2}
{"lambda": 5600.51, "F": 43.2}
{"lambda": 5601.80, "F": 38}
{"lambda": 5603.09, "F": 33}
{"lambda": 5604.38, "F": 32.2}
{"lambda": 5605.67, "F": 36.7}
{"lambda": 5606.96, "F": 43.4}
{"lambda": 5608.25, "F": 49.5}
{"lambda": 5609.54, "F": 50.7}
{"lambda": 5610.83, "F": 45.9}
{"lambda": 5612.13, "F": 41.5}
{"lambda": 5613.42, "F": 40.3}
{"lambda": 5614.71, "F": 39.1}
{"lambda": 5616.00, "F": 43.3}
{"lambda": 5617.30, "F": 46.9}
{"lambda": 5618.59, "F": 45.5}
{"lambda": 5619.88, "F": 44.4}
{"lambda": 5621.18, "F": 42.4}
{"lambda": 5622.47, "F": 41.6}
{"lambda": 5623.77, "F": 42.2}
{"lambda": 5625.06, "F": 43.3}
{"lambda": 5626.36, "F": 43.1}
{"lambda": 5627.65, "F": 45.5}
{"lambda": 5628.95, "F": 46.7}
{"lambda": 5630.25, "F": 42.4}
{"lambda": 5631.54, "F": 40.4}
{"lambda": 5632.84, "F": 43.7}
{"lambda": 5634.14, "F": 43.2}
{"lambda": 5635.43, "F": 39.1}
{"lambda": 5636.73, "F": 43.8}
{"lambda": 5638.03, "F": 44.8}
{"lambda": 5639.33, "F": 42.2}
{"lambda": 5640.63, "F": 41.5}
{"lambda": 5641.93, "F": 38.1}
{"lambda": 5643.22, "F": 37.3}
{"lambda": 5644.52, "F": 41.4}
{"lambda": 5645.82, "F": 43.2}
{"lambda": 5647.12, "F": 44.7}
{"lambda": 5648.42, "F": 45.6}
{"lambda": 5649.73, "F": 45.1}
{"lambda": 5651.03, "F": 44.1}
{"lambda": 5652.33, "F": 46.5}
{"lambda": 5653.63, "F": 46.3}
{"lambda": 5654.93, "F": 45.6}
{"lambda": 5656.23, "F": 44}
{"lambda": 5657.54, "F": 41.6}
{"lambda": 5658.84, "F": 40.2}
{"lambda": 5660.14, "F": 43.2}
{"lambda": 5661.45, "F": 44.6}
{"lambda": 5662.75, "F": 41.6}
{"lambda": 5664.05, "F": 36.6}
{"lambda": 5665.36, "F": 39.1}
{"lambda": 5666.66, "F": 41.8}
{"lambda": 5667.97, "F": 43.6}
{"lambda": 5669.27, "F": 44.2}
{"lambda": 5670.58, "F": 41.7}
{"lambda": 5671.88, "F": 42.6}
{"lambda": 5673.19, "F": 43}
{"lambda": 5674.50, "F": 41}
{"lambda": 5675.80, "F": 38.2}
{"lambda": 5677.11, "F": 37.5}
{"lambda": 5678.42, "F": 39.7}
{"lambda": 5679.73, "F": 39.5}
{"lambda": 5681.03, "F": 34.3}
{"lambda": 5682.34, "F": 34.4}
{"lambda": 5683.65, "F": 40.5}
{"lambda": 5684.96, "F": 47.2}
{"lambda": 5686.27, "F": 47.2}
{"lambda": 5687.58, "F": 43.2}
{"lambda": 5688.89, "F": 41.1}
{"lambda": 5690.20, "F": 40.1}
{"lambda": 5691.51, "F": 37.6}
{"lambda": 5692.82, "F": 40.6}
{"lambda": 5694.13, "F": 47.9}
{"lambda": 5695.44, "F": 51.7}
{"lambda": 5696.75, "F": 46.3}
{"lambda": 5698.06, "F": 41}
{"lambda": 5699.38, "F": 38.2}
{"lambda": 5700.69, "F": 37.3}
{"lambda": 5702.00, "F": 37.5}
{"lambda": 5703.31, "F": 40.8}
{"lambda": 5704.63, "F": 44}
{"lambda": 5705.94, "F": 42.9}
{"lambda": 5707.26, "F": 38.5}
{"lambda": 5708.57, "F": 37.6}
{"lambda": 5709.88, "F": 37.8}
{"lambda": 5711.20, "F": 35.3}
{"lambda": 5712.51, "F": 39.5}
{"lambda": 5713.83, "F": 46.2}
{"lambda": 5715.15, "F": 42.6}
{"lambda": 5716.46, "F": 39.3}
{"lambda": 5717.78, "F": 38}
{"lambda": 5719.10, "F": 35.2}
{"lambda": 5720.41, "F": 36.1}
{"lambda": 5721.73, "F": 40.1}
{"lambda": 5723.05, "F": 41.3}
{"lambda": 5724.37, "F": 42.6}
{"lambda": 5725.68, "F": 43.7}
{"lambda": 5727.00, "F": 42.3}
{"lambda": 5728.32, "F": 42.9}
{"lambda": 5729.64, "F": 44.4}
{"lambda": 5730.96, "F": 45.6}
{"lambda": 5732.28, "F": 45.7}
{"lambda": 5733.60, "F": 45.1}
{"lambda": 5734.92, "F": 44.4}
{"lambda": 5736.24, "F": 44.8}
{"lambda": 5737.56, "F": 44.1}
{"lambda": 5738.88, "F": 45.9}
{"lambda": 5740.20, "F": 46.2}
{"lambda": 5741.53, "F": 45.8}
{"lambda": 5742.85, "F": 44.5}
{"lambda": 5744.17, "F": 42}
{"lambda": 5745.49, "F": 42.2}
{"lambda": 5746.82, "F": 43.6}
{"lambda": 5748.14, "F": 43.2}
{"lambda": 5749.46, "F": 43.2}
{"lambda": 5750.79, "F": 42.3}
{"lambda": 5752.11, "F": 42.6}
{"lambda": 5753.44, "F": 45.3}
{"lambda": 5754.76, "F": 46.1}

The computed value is 1.6 angstrom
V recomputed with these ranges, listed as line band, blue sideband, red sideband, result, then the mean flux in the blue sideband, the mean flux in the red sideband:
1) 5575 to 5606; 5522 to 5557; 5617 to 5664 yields 2.2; 44.8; 43.1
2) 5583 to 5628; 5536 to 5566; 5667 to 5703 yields 1.3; 44.7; 41.4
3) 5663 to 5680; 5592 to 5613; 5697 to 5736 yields 0.3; 42.3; 41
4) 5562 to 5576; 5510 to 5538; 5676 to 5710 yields 0.6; 43.8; 41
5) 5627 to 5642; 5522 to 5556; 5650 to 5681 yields -0.1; 44.8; 41.9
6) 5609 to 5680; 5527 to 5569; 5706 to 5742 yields 0.6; 44.4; 41.9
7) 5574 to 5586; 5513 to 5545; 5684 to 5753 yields 0.6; 44.4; 42.3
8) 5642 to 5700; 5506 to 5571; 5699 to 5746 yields 0.2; 43.7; 41.7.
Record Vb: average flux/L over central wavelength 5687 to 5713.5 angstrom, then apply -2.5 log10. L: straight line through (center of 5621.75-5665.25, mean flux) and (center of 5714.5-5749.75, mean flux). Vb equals 0.05 mag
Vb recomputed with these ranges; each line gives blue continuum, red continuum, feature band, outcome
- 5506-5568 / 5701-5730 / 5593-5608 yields 0.05 mag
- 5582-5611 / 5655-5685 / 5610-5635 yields -0.05 mag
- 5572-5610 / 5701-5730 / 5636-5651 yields -0.04 mag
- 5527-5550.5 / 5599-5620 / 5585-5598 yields 0.04 mag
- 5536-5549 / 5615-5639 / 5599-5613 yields 0.06 mag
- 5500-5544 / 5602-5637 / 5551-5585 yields 0.03 mag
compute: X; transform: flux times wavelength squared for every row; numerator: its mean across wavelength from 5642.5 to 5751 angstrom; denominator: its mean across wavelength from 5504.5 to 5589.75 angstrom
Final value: 1.03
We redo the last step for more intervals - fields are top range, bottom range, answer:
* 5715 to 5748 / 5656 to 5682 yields 1.07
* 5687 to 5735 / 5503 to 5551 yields 1.00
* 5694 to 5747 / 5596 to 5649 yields 1.02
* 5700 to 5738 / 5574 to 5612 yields 1.03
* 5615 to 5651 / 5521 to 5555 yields 0.99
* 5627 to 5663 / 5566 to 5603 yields 1.08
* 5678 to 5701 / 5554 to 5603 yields 1.04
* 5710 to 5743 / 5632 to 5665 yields 1.02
